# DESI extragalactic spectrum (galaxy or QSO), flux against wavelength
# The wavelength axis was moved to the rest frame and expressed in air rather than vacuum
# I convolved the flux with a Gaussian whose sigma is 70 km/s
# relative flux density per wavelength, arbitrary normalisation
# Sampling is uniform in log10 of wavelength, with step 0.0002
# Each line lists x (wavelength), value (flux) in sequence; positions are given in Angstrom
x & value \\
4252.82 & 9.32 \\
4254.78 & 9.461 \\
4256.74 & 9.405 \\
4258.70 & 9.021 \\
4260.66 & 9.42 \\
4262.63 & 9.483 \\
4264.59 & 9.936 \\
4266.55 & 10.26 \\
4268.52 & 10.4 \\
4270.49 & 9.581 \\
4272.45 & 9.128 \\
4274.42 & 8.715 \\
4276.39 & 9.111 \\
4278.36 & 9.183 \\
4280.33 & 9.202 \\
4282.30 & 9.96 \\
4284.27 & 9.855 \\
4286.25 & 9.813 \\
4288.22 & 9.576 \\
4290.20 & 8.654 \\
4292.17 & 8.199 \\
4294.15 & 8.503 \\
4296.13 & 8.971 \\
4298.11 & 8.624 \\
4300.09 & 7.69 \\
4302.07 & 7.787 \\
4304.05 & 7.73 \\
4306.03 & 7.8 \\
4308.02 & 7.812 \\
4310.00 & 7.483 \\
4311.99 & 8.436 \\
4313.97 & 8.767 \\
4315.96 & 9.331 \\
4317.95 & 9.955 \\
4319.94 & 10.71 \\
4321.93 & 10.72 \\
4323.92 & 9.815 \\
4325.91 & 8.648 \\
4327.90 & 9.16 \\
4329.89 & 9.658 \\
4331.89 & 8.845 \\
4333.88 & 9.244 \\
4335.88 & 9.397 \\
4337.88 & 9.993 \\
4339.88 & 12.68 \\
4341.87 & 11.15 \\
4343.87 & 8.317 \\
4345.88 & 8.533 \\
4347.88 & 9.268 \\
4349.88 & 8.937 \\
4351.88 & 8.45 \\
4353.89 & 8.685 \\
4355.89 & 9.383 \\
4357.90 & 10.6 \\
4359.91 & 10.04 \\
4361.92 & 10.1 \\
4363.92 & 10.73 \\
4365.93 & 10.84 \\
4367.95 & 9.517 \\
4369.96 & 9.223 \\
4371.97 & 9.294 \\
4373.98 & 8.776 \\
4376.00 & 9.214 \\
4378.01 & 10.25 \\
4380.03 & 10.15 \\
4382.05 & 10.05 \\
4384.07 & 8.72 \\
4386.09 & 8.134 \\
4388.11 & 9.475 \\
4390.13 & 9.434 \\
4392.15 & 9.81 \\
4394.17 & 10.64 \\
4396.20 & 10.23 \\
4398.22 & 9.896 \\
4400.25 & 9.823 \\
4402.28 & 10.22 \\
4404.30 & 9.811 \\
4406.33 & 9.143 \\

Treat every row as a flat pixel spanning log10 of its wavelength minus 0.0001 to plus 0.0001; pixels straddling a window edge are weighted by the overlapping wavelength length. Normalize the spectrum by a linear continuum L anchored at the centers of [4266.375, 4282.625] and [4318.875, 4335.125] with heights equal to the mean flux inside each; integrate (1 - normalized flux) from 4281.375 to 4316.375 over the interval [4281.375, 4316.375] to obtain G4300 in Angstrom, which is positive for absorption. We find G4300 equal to 3.4 Angstrom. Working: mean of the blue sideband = 9.45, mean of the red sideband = 9.6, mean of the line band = 8.59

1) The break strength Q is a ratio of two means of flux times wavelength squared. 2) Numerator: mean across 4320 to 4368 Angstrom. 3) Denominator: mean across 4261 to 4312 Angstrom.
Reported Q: 1.1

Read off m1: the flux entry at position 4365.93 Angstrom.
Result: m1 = 10.84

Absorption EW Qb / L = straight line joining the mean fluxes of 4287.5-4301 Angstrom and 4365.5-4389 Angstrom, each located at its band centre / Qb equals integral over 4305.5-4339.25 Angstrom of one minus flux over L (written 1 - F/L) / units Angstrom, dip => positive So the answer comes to -1.3 Angstrom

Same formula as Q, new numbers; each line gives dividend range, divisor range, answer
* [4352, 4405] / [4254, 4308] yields 1.12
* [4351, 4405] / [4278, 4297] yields 1.10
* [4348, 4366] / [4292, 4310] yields 1.23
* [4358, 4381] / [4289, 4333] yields 1.15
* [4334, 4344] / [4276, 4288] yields 1.12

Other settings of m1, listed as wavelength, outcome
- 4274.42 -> 8.715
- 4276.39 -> 9.111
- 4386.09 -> 8.134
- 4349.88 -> 8.937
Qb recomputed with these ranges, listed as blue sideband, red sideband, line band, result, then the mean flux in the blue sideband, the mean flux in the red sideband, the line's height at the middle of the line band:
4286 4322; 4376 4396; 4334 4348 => -1.2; 8.69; 9.63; 9.12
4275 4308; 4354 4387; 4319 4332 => -0.8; 8.76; 9.67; 9.15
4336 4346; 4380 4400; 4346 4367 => 0.8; 10.2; 9.64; 10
